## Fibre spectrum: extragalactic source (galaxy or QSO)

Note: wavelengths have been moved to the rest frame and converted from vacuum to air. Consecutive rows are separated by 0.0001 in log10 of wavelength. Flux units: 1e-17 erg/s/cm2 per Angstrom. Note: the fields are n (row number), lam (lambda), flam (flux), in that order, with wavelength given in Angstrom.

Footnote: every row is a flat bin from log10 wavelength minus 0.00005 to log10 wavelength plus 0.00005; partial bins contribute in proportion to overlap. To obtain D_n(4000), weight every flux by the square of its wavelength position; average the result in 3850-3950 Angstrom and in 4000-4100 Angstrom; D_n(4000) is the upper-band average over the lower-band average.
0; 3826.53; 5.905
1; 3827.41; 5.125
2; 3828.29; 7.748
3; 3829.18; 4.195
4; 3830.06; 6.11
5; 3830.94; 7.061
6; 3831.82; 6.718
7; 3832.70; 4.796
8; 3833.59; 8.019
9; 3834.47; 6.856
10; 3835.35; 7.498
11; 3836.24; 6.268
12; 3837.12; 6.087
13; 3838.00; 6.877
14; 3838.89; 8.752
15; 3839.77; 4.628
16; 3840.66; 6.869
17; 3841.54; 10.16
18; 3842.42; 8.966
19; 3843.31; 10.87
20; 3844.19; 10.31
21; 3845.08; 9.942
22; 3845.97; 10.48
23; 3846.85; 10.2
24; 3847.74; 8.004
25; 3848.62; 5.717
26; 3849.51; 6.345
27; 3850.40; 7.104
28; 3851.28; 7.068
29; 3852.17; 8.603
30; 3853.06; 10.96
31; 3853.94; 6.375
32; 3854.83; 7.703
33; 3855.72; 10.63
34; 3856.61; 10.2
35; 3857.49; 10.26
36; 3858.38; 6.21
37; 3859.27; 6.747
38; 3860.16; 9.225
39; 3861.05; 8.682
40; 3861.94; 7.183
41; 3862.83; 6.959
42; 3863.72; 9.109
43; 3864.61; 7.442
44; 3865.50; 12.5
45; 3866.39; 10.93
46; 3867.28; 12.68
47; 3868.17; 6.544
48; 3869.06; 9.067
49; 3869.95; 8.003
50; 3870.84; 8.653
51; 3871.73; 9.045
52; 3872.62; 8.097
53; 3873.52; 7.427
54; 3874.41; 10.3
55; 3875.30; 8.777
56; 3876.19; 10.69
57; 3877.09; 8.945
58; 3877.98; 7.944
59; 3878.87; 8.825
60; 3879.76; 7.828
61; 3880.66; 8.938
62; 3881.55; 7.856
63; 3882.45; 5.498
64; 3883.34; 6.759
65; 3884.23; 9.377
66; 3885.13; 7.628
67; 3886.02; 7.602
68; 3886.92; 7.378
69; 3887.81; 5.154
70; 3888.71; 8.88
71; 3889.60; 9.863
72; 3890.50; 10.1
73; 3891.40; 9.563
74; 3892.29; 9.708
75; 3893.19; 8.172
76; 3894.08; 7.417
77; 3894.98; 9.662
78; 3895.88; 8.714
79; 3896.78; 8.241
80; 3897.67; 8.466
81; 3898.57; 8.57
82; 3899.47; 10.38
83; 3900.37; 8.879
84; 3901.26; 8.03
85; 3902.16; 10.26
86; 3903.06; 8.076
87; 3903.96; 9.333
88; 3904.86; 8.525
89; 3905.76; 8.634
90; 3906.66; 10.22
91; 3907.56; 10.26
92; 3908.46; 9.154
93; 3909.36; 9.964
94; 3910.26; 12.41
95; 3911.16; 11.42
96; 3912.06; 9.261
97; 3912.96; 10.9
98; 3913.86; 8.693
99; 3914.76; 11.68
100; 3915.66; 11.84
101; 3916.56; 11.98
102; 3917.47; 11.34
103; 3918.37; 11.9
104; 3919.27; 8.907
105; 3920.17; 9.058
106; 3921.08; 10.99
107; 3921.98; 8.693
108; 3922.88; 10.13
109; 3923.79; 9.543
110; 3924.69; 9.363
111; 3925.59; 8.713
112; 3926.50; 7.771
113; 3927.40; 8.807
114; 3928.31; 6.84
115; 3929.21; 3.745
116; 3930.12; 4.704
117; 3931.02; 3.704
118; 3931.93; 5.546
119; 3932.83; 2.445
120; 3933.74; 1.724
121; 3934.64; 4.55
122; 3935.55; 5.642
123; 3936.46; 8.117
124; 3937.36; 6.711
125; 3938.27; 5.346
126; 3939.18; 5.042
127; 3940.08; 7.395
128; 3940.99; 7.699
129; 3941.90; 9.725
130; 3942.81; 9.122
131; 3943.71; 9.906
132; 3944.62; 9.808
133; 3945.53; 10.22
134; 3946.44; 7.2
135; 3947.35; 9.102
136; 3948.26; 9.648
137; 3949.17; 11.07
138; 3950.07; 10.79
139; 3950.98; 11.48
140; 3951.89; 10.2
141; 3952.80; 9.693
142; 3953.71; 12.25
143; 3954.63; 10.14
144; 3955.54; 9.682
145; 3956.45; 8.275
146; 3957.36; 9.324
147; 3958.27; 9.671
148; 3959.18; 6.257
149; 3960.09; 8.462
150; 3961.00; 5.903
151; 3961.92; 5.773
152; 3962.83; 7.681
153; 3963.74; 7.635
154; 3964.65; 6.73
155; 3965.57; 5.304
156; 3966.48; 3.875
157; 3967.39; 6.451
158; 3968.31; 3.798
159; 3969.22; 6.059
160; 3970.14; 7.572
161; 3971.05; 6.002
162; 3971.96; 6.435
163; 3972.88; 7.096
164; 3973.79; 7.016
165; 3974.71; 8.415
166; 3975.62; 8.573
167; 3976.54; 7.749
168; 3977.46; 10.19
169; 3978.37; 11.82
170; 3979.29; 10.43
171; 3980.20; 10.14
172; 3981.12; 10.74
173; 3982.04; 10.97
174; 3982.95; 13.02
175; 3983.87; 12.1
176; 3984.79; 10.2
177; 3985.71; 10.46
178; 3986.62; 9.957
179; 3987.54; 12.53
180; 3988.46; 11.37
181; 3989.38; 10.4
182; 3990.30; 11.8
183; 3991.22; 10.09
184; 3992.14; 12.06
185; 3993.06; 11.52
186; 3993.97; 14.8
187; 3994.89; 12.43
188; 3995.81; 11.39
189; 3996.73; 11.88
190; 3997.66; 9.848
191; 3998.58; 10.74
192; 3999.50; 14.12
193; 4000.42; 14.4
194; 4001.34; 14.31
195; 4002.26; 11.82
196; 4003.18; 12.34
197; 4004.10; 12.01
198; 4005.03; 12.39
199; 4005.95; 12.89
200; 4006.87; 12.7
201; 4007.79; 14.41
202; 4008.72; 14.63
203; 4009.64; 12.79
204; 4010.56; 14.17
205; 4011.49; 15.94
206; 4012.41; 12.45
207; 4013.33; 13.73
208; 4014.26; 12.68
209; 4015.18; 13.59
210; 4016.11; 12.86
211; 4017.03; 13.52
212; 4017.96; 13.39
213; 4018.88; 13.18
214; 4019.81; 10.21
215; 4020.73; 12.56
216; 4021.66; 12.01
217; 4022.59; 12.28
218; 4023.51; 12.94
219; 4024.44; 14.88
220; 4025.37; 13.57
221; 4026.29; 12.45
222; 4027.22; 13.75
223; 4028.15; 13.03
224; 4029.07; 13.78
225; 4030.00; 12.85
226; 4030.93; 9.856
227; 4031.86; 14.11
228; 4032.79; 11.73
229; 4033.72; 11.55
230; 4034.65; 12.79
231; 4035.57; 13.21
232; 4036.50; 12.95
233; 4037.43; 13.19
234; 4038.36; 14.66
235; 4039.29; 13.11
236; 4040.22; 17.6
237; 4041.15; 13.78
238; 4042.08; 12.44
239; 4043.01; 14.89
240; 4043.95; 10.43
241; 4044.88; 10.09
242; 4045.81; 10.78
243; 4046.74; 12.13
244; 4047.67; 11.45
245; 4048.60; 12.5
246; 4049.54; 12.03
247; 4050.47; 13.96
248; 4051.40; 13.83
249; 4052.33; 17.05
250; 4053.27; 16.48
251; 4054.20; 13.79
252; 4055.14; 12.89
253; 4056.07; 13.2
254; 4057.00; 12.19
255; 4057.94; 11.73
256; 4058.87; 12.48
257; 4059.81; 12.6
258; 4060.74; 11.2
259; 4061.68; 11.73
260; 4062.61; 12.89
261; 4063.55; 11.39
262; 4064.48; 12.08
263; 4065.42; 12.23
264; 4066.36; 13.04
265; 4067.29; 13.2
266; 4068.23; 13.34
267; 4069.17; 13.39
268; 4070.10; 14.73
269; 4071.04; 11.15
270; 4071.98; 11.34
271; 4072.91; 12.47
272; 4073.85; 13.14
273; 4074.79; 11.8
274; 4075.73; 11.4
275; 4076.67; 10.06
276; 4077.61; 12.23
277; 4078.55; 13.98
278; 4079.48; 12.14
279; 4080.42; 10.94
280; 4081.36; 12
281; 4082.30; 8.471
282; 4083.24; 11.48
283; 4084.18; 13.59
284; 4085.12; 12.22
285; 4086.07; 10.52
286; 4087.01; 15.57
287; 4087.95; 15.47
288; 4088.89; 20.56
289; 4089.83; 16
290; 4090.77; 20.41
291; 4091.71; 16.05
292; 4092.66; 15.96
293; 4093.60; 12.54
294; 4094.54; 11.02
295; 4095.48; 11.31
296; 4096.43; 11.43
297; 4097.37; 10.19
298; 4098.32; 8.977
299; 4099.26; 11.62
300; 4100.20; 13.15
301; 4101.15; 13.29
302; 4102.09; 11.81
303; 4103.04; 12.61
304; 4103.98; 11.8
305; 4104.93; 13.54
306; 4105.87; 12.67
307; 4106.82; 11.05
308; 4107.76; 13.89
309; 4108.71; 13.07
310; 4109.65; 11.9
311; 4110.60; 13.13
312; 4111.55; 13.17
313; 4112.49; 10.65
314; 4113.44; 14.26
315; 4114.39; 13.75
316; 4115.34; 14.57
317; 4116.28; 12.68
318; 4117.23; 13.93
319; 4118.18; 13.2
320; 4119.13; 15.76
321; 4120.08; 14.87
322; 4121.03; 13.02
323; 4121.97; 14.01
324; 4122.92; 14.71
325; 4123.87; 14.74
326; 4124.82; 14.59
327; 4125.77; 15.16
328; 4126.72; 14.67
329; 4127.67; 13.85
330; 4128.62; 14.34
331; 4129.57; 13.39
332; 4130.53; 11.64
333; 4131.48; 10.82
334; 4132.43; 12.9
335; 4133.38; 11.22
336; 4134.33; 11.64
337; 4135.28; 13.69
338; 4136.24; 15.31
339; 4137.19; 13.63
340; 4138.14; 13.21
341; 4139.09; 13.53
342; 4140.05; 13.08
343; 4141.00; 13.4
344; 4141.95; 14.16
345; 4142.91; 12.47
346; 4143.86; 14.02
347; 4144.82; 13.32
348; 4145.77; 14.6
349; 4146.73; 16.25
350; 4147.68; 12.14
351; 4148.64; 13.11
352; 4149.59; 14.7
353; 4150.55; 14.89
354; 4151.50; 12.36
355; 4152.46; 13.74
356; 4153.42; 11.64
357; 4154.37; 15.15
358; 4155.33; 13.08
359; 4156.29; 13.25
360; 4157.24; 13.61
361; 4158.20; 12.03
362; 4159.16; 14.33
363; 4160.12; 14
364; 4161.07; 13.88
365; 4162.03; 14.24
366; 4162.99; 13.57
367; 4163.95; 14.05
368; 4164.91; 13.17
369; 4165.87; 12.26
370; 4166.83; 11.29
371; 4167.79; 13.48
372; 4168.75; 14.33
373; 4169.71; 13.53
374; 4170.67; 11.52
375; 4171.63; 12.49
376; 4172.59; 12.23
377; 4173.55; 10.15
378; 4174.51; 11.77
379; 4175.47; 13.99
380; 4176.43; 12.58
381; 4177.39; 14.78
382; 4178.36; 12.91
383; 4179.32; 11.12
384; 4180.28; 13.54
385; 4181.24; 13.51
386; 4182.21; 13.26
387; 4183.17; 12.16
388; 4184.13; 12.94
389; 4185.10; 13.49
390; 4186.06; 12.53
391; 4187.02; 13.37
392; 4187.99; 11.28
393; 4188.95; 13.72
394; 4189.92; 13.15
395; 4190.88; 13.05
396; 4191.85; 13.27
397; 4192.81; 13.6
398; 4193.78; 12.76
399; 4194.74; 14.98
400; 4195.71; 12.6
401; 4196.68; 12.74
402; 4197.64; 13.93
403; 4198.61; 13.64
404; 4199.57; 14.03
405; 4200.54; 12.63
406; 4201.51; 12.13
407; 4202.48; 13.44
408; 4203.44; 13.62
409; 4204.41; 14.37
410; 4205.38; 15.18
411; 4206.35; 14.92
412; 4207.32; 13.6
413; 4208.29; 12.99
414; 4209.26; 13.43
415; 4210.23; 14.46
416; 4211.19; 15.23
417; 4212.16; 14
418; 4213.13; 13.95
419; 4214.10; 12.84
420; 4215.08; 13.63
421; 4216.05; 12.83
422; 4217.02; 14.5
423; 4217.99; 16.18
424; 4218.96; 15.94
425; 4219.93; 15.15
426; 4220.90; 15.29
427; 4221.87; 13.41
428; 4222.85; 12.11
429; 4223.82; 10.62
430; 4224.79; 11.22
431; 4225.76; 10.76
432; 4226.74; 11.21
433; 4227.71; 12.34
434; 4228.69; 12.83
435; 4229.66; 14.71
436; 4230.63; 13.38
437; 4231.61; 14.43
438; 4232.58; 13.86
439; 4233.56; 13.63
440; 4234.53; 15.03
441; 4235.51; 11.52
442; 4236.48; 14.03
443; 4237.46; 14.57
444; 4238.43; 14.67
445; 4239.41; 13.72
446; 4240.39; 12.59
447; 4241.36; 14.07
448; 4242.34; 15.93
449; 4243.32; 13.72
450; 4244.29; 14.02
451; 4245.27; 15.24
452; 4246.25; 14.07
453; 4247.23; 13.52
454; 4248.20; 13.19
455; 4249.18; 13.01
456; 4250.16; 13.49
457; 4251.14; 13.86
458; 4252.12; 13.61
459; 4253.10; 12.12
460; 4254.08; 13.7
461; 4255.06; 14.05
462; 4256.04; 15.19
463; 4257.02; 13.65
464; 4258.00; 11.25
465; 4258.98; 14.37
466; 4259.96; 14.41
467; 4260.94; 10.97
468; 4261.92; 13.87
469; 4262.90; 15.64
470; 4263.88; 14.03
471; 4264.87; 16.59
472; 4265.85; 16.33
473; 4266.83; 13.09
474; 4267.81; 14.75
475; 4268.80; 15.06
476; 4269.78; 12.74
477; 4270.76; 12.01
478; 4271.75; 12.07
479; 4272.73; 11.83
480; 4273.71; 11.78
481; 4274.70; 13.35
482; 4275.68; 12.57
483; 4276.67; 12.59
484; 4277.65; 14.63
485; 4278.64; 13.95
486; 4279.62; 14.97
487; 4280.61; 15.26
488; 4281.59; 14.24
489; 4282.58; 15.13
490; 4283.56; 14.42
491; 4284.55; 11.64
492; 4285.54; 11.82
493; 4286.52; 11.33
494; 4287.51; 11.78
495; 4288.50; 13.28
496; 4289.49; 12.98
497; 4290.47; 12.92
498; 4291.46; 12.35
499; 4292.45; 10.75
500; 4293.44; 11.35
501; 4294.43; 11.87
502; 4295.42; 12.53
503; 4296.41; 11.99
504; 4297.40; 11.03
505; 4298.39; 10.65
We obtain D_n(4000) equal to 1.63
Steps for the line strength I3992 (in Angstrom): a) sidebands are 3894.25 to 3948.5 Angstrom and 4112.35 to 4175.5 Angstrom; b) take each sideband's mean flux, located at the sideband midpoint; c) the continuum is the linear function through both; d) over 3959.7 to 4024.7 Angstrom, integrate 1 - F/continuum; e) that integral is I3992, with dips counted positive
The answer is -4.05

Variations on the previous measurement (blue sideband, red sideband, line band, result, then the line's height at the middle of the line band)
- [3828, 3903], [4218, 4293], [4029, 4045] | -3.6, 10.6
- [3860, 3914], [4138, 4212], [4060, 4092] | -3.1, 11.8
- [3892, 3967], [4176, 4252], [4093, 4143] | -5.0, 11.8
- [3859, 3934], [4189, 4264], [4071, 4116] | -4.5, 11.6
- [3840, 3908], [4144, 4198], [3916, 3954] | 5.4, 9.61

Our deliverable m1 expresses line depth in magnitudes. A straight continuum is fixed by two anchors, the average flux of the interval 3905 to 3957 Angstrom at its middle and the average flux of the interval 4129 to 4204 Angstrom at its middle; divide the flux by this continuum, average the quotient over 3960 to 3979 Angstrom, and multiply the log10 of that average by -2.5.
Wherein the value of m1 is 0.32 mag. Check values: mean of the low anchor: 8.76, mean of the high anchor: 13.2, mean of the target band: 7.08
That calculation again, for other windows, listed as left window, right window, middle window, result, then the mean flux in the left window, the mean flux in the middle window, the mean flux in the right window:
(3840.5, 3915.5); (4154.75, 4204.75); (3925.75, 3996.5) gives 0.18 mag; 8.88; 8.52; 13.1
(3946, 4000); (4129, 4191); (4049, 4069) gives -0.17 mag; 9.44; 13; 13.1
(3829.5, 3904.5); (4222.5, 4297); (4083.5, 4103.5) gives -0.20 mag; 8.36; 13.5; 13.3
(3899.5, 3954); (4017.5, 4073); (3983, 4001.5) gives -0.08 mag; 8.74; 11.8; 12.8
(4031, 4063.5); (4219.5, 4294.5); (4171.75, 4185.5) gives 0.04 mag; 12.9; 12.7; 13.4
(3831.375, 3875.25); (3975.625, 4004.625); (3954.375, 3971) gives 0.46 mag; 8.33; 7.08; 11.5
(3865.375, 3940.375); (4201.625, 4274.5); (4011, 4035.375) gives -0.24 mag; 8.51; 12.9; 13.7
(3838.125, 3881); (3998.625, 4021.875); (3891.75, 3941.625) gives 0.22 mag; 8.67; 8.43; 13.1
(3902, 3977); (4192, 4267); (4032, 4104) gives -0.20 mag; 8.27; 12.9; 13.7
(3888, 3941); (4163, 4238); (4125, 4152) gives -0.10 mag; 8.49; 13.5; 13.3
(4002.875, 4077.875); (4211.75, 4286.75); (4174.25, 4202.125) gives 0.02 mag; 12.9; 13.1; 13.6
